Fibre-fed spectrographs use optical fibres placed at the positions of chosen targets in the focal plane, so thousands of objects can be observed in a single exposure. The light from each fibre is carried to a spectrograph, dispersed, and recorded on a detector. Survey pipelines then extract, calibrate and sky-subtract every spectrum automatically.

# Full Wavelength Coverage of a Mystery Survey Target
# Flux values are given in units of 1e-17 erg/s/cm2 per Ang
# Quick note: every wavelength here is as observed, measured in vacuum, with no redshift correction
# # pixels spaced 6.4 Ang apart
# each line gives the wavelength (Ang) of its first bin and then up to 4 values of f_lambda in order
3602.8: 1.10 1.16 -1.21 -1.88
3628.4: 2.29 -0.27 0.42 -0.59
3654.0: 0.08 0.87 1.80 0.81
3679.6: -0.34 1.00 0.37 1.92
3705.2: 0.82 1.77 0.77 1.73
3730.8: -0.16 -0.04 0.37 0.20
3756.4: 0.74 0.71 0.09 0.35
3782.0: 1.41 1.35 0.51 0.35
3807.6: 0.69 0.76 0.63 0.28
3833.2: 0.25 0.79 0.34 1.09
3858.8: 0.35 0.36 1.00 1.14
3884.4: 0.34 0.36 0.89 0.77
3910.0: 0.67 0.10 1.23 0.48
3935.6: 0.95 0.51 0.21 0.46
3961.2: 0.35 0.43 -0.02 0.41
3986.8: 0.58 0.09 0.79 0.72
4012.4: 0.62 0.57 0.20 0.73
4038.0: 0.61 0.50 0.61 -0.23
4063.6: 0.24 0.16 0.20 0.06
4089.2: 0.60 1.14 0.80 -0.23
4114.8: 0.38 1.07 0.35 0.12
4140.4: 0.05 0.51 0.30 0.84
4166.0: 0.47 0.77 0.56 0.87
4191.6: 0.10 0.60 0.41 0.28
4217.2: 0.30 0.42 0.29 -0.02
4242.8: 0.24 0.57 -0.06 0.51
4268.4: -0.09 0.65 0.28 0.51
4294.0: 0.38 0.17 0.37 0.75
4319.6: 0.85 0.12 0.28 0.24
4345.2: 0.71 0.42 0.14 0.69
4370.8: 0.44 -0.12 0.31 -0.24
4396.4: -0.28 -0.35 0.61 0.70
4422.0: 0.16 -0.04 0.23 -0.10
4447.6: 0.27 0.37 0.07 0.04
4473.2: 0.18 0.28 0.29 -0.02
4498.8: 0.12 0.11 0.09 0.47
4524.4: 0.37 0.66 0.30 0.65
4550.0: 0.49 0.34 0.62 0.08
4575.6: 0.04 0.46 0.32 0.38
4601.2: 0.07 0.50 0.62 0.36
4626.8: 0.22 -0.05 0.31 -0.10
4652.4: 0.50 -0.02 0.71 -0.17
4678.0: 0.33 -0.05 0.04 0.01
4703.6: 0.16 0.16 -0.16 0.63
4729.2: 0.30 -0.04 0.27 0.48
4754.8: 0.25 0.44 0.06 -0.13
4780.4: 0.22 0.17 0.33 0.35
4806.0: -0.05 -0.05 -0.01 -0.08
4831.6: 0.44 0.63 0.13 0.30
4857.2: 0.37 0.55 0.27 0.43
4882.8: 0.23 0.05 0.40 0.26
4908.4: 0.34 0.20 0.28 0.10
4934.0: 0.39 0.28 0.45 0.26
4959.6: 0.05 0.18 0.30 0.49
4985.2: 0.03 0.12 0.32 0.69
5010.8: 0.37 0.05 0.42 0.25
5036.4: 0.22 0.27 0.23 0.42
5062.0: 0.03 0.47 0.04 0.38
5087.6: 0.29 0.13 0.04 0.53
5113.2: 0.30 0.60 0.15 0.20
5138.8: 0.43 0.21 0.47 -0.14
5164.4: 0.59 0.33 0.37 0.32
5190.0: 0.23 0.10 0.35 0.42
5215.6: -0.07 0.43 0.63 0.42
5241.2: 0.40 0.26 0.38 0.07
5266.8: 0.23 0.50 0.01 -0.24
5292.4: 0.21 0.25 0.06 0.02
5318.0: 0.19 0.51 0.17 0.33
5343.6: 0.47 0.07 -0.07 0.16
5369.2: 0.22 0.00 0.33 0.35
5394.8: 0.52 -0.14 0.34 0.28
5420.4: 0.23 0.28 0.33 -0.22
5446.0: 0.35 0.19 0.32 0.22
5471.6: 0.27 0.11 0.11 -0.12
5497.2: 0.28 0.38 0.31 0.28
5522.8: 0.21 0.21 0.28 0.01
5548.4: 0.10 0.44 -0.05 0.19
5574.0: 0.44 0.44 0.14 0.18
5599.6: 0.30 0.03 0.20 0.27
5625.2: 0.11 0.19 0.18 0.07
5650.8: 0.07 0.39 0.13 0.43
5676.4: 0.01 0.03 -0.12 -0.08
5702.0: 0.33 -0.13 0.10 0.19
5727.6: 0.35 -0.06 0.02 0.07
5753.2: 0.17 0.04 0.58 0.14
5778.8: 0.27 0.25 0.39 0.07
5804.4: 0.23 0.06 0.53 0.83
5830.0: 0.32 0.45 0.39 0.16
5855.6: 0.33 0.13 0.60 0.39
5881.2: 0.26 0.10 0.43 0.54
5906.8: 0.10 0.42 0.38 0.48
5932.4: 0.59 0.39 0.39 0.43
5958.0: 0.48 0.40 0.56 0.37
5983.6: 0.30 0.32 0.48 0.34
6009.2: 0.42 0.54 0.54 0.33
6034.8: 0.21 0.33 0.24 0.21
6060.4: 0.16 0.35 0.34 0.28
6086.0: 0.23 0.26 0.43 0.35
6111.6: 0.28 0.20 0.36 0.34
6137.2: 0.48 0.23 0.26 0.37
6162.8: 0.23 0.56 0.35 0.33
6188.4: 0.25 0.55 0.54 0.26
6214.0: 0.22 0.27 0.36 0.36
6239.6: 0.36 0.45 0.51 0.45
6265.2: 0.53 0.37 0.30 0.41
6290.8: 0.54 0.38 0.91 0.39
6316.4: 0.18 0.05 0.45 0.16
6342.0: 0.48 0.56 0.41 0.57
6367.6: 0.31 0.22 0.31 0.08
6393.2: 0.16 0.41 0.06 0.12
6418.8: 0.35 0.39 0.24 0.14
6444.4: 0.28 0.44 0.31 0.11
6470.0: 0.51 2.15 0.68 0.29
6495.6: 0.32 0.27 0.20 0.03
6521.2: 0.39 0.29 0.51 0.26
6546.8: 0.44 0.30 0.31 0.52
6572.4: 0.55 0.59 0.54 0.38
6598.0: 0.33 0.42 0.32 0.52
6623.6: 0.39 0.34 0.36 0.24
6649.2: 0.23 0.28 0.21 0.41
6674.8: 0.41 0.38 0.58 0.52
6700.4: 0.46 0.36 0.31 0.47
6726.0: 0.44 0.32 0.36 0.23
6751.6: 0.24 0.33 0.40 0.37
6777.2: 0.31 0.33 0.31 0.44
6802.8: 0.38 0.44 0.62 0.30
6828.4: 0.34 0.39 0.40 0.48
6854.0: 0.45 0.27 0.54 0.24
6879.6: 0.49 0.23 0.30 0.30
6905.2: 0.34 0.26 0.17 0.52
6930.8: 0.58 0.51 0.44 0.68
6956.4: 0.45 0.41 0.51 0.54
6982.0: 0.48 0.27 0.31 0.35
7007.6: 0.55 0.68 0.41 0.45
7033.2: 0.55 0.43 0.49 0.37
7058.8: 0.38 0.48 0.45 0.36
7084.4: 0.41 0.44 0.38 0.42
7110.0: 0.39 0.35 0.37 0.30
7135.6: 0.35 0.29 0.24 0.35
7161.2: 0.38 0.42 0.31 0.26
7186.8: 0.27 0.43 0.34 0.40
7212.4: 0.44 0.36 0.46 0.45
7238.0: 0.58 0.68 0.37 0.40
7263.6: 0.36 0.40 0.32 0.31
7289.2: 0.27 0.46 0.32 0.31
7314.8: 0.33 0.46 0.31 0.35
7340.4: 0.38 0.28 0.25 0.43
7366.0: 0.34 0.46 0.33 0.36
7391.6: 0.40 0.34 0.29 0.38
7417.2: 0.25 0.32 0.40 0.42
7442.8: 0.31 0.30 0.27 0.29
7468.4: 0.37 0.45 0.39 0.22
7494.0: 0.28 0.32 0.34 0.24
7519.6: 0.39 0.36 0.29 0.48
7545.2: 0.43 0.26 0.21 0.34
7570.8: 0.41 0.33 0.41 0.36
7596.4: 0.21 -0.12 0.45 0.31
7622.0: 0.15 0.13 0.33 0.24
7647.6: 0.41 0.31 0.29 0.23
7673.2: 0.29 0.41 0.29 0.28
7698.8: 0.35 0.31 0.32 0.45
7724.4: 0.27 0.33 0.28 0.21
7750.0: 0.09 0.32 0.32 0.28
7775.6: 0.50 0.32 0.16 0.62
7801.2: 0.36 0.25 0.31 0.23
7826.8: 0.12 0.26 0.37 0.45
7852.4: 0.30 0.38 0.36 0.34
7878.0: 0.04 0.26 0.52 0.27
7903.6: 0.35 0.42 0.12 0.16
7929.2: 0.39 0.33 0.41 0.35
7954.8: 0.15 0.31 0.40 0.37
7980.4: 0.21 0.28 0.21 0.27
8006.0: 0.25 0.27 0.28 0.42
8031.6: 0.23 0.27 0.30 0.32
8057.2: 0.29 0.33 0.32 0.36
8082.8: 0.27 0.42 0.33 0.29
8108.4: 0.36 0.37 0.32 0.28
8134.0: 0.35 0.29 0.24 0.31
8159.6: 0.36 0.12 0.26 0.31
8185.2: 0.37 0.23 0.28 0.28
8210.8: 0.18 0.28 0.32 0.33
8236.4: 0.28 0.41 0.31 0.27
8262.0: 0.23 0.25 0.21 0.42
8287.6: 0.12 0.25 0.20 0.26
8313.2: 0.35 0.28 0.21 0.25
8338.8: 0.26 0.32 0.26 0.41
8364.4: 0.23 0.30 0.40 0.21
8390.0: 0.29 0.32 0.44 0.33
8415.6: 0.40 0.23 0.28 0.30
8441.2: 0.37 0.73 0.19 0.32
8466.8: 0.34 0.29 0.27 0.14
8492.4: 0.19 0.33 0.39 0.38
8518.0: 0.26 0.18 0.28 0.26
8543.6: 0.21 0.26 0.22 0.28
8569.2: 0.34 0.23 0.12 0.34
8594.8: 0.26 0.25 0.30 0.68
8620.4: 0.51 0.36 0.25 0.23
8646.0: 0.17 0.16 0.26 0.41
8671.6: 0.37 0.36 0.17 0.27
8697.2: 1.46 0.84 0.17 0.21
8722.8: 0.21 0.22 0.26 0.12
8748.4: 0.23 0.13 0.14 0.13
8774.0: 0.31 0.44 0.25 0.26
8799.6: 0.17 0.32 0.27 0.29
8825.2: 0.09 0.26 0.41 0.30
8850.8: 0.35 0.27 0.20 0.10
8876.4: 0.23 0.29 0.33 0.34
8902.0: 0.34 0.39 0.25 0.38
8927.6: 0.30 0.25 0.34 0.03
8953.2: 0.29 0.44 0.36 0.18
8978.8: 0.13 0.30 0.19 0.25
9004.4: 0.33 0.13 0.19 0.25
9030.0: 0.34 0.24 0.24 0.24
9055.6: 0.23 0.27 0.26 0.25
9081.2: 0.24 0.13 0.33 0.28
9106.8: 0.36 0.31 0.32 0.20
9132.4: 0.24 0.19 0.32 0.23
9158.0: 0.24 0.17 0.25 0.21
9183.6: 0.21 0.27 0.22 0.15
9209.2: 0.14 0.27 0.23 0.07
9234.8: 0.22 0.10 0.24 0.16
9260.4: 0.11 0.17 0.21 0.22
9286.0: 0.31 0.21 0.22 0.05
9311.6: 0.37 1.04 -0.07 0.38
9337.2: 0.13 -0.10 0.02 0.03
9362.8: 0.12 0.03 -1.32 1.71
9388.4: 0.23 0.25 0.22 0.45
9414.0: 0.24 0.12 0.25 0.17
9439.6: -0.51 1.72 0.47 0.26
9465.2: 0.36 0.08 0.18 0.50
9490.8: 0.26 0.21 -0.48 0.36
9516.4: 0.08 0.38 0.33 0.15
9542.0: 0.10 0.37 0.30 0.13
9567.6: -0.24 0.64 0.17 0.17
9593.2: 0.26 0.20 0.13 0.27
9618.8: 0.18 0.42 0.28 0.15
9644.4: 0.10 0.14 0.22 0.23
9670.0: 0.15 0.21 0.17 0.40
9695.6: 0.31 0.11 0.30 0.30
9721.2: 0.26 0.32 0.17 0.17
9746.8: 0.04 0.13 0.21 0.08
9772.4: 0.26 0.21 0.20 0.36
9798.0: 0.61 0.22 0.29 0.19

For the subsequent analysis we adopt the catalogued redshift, 0.737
